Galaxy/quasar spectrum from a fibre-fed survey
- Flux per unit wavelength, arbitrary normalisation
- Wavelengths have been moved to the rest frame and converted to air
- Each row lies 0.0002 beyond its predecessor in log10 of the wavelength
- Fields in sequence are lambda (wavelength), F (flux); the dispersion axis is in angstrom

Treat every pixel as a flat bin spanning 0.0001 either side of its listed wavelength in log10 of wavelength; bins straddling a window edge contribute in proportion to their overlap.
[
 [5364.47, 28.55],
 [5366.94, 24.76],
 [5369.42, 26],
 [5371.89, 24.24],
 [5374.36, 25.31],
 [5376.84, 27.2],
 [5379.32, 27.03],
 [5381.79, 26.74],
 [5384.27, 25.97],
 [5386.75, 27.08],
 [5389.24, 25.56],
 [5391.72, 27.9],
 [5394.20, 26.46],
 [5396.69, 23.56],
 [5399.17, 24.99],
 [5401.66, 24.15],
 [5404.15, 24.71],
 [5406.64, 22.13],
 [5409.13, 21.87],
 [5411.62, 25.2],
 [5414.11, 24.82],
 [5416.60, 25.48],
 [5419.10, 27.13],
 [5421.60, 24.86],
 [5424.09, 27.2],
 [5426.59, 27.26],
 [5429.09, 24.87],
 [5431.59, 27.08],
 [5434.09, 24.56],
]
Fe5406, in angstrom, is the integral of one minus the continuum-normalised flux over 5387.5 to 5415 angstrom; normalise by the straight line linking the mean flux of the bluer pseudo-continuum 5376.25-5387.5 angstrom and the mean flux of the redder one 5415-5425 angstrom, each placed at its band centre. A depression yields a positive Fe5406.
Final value 1.79 angstrom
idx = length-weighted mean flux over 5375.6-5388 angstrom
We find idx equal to 26.8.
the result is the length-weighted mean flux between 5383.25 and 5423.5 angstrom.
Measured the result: 25.1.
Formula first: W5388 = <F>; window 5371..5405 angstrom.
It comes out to 25.8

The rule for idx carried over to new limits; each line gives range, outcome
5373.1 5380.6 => 26.5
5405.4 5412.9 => 23.1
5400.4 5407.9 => 23.6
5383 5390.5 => 26.2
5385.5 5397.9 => 26.1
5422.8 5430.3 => 26.5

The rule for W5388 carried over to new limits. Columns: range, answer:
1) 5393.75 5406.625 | 24.4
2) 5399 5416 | 24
